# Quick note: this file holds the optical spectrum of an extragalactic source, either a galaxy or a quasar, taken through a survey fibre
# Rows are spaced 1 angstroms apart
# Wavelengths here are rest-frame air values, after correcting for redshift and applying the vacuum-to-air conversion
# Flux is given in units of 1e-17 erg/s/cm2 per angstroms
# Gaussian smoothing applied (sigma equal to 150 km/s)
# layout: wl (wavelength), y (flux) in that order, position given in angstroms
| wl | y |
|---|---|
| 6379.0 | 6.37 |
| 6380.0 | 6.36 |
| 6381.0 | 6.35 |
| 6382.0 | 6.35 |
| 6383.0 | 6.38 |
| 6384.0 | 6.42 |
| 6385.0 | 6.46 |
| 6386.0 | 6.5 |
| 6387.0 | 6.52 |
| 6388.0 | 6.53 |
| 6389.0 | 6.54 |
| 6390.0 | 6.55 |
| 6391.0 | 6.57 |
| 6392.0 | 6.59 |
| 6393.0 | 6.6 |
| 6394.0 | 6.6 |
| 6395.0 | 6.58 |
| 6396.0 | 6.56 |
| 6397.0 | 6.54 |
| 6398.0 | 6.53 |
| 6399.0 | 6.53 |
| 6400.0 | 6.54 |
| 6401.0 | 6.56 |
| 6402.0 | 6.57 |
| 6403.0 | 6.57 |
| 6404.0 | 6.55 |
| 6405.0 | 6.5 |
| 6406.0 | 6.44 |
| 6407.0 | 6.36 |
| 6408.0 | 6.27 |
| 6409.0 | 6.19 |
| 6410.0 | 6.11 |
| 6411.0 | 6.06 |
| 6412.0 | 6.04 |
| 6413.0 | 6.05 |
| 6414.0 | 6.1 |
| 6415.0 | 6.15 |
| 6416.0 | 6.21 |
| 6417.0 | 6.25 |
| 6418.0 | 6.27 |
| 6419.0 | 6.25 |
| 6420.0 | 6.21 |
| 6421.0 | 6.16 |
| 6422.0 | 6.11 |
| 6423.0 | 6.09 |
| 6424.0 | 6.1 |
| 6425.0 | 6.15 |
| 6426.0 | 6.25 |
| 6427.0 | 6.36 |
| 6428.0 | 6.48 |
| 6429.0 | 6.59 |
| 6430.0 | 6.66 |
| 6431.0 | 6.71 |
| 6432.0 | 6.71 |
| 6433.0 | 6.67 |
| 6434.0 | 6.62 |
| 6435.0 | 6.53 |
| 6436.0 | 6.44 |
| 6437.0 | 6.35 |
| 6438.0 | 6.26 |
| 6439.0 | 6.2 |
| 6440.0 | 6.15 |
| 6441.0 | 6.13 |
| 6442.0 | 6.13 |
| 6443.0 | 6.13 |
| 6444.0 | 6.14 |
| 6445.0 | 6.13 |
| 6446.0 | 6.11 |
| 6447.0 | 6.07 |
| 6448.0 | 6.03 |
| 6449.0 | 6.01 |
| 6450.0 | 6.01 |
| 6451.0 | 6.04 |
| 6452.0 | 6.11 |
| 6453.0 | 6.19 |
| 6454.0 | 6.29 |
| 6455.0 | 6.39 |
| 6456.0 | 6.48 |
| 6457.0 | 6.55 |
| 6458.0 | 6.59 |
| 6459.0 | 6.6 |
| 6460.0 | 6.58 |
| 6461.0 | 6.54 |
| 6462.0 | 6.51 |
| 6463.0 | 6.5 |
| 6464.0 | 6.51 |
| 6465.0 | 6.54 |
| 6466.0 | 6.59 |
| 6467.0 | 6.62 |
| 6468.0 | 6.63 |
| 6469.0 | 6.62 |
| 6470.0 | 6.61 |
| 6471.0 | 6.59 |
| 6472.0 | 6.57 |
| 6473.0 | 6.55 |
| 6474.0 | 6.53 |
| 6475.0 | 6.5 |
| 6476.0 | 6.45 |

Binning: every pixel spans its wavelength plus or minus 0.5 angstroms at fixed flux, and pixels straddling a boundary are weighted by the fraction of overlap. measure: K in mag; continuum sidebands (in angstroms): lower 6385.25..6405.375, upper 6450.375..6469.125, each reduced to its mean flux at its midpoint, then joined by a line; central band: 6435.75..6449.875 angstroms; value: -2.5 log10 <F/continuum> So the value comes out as 0.057 mag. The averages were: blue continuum 6.55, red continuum 6.46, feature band 6.15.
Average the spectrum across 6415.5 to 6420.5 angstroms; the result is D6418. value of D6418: 6.24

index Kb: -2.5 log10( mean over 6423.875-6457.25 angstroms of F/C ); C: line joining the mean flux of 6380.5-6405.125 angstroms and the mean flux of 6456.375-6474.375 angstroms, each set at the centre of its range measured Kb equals 0.04 mag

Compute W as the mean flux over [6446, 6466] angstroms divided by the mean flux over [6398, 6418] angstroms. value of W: 1.00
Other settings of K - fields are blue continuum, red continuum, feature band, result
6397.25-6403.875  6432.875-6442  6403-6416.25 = 0.043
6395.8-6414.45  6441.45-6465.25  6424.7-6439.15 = -0.025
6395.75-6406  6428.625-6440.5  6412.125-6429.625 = 0.049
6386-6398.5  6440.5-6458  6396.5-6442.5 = 0.006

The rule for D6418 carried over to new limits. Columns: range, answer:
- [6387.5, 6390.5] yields 6.54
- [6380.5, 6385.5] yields 6.39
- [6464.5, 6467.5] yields 6.58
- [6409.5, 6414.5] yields 6.07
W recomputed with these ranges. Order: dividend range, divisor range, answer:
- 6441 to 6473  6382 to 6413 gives 0.99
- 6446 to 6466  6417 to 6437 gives 0.99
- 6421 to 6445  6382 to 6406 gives 0.97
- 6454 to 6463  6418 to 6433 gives 1.03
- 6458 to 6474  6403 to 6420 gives 1.05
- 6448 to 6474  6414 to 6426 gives 1.04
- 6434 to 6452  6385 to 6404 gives 0.94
